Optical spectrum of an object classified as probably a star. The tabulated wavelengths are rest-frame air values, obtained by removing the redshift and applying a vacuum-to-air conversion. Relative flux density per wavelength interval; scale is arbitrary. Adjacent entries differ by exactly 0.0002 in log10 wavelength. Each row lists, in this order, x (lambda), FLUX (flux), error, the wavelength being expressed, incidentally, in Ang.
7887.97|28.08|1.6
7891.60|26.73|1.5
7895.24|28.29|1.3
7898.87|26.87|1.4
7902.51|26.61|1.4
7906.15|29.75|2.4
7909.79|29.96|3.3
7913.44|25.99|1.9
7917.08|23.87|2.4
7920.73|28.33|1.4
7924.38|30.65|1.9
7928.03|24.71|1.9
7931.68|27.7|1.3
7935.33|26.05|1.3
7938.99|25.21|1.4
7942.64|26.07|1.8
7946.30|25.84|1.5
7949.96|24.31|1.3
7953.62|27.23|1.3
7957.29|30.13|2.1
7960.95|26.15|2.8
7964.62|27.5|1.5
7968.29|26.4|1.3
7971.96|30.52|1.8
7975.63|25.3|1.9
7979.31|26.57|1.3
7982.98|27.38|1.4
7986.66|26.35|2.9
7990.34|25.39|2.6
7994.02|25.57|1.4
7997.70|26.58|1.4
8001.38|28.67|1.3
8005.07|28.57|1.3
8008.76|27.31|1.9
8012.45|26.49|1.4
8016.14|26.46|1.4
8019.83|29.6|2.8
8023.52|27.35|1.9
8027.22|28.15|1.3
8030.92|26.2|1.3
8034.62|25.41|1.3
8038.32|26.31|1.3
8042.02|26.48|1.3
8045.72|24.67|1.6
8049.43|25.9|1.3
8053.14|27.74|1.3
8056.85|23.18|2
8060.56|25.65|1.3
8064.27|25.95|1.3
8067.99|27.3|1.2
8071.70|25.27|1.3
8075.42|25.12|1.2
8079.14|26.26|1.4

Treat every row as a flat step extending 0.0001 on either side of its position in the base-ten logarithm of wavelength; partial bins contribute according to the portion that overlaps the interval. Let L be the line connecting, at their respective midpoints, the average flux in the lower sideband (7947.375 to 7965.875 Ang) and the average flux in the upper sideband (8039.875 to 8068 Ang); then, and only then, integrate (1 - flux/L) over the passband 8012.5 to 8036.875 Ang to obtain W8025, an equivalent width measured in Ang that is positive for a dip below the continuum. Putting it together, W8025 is -0.9 Ang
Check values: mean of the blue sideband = 27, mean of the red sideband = 25.8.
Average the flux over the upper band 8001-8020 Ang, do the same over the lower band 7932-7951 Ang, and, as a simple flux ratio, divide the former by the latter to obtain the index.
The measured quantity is 1.1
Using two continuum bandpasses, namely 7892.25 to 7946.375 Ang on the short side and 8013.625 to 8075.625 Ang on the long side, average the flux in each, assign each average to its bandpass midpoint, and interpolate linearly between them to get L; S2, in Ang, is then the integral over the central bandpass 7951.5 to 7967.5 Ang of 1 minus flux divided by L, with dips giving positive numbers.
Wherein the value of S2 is -0.5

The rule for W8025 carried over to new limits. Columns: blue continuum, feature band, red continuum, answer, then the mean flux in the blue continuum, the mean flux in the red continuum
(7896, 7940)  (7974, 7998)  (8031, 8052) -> 0.3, 27.2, 25.9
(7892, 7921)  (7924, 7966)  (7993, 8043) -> 1.0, 27.4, 27.1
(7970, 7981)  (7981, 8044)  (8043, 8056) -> -0.7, 27.5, 25.9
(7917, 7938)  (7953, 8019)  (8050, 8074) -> -1.6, 27.1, 25.8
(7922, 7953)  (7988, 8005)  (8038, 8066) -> -0.5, 26.4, 25.7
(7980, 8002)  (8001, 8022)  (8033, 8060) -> -1.2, 26.6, 25.7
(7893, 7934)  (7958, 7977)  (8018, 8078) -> -0.3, 27.5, 26.3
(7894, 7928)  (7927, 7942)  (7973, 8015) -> 0.8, 27.6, 26.8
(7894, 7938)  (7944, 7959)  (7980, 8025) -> 0.2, 27.3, 27.1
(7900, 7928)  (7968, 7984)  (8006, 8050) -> -0.1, 27.6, 26.8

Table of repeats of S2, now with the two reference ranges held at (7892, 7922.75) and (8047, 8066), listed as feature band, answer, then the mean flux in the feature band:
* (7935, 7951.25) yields 0.92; 25.5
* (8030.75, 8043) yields -0.08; 26.1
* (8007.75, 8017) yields -0.20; 26.7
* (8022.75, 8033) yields -0.47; 27.2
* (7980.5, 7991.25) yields 0.01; 26.5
